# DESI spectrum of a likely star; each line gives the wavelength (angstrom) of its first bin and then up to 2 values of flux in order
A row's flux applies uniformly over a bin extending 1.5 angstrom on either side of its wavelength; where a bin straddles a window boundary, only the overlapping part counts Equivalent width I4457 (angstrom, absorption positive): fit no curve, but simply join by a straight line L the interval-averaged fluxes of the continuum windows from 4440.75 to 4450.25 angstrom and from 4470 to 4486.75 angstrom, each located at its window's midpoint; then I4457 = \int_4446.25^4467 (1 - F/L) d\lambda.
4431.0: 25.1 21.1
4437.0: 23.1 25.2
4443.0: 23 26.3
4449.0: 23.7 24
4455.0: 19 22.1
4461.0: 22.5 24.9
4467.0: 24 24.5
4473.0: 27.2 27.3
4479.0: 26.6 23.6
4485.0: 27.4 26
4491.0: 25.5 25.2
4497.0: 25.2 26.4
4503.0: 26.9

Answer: 1.7 angstrom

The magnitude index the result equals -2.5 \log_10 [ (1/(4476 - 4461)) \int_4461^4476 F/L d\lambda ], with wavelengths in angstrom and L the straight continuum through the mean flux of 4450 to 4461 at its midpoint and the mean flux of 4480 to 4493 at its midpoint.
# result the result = -0.07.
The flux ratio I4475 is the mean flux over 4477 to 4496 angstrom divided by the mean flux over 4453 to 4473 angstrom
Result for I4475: 1.11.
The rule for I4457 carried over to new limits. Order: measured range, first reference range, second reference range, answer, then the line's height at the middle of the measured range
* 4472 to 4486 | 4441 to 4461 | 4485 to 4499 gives -0.85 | 24.9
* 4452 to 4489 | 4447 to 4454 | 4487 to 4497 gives 0.04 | 24.6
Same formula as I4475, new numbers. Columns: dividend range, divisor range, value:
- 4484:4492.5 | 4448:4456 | 1.17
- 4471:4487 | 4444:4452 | 1.07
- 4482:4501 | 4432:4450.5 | 1.08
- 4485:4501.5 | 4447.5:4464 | 1.15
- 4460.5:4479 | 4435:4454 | 1.06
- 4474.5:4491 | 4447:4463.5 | 1.16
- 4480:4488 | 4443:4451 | 1.04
